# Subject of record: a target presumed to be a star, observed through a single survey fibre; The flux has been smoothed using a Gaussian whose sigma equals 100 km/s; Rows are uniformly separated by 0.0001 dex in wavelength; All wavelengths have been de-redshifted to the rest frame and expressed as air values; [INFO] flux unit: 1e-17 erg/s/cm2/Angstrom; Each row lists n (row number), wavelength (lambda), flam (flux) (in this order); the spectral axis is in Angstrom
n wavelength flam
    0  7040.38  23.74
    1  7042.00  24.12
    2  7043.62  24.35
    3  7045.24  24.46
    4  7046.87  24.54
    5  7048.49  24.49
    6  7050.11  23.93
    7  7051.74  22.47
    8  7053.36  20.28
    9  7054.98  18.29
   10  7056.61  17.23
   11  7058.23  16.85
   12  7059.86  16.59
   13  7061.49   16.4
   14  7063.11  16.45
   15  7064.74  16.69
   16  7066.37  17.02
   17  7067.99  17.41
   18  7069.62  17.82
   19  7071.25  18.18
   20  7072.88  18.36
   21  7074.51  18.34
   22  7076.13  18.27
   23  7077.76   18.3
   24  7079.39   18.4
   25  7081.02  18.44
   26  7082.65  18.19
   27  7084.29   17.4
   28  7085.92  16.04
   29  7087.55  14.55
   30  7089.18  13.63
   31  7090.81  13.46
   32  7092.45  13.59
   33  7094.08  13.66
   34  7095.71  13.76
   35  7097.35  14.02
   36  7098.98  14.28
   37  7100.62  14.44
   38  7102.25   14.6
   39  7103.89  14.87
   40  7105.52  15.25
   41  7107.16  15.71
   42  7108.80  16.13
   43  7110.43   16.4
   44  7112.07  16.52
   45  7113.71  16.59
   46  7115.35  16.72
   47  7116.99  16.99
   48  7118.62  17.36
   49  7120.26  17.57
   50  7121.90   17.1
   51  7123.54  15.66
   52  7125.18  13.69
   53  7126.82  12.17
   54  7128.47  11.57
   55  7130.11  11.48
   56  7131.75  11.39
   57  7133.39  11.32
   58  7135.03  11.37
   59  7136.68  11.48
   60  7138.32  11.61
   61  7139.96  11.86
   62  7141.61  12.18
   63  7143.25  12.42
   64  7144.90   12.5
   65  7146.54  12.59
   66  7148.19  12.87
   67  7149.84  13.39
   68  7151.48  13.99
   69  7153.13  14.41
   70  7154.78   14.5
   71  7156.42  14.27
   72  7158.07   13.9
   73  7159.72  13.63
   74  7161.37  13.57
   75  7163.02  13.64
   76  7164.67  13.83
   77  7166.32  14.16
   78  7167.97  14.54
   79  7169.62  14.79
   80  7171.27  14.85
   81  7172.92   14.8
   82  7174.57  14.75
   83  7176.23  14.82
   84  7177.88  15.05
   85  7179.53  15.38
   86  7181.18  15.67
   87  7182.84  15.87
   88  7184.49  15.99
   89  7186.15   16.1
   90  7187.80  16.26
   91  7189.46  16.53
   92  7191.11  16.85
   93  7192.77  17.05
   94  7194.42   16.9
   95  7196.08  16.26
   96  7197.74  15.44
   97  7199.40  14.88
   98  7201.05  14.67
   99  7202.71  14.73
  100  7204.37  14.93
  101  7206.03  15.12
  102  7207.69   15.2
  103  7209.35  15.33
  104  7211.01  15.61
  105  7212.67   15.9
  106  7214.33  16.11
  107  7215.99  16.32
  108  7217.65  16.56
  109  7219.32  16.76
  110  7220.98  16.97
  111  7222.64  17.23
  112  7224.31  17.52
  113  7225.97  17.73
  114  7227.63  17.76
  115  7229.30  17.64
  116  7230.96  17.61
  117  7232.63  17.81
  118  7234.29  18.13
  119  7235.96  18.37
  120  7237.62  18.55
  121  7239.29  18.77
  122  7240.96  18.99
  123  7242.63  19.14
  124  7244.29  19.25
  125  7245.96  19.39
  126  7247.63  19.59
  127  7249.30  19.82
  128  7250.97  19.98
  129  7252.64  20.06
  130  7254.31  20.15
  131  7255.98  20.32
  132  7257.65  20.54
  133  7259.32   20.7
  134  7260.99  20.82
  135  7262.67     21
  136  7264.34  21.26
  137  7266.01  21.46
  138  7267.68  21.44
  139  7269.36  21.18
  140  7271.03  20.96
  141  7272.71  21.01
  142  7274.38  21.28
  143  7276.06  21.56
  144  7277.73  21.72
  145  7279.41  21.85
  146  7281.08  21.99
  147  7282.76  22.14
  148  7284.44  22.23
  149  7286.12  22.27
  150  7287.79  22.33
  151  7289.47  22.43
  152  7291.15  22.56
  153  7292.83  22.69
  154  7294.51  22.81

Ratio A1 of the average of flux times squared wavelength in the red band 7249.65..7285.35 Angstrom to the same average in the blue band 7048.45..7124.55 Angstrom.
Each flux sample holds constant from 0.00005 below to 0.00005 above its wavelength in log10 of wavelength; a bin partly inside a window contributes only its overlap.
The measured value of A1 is 1.32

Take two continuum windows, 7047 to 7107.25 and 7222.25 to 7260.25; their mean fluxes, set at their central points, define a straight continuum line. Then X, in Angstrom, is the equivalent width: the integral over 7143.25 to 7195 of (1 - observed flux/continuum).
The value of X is 9.75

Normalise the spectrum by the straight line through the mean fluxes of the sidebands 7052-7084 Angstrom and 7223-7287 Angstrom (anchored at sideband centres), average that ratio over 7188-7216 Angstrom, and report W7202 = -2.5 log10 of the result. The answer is 0.23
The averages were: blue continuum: 17.8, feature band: 15.7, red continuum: 20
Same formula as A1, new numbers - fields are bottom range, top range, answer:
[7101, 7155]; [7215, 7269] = 1.40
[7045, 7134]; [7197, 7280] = 1.16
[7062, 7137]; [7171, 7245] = 1.10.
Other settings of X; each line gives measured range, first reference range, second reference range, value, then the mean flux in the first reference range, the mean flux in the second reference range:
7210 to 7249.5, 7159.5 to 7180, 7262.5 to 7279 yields 1.66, 14.5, 21.3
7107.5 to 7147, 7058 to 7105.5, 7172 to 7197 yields 5.11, 16.2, 15.9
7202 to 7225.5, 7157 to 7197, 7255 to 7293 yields 2.09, 15.2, 21.5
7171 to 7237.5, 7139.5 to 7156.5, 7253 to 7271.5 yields 2.74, 13.2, 20.9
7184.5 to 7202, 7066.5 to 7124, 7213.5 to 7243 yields 1.21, 16.2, 17.6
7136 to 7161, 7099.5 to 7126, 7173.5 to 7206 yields 4.37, 16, 15.7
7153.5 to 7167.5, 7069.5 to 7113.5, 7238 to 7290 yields 3.09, 16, 20.8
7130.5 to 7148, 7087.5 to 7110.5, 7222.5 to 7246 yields 4.17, 14.5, 18.3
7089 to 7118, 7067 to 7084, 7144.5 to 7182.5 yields 3.04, 18.1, 14.2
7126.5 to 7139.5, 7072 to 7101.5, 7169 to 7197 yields 3.55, 16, 15.8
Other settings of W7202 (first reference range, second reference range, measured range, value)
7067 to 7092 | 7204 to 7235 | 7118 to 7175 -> 0.238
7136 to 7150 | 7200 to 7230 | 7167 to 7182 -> -0.072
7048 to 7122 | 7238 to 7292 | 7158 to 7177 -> 0.294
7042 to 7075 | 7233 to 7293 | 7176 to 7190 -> 0.273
